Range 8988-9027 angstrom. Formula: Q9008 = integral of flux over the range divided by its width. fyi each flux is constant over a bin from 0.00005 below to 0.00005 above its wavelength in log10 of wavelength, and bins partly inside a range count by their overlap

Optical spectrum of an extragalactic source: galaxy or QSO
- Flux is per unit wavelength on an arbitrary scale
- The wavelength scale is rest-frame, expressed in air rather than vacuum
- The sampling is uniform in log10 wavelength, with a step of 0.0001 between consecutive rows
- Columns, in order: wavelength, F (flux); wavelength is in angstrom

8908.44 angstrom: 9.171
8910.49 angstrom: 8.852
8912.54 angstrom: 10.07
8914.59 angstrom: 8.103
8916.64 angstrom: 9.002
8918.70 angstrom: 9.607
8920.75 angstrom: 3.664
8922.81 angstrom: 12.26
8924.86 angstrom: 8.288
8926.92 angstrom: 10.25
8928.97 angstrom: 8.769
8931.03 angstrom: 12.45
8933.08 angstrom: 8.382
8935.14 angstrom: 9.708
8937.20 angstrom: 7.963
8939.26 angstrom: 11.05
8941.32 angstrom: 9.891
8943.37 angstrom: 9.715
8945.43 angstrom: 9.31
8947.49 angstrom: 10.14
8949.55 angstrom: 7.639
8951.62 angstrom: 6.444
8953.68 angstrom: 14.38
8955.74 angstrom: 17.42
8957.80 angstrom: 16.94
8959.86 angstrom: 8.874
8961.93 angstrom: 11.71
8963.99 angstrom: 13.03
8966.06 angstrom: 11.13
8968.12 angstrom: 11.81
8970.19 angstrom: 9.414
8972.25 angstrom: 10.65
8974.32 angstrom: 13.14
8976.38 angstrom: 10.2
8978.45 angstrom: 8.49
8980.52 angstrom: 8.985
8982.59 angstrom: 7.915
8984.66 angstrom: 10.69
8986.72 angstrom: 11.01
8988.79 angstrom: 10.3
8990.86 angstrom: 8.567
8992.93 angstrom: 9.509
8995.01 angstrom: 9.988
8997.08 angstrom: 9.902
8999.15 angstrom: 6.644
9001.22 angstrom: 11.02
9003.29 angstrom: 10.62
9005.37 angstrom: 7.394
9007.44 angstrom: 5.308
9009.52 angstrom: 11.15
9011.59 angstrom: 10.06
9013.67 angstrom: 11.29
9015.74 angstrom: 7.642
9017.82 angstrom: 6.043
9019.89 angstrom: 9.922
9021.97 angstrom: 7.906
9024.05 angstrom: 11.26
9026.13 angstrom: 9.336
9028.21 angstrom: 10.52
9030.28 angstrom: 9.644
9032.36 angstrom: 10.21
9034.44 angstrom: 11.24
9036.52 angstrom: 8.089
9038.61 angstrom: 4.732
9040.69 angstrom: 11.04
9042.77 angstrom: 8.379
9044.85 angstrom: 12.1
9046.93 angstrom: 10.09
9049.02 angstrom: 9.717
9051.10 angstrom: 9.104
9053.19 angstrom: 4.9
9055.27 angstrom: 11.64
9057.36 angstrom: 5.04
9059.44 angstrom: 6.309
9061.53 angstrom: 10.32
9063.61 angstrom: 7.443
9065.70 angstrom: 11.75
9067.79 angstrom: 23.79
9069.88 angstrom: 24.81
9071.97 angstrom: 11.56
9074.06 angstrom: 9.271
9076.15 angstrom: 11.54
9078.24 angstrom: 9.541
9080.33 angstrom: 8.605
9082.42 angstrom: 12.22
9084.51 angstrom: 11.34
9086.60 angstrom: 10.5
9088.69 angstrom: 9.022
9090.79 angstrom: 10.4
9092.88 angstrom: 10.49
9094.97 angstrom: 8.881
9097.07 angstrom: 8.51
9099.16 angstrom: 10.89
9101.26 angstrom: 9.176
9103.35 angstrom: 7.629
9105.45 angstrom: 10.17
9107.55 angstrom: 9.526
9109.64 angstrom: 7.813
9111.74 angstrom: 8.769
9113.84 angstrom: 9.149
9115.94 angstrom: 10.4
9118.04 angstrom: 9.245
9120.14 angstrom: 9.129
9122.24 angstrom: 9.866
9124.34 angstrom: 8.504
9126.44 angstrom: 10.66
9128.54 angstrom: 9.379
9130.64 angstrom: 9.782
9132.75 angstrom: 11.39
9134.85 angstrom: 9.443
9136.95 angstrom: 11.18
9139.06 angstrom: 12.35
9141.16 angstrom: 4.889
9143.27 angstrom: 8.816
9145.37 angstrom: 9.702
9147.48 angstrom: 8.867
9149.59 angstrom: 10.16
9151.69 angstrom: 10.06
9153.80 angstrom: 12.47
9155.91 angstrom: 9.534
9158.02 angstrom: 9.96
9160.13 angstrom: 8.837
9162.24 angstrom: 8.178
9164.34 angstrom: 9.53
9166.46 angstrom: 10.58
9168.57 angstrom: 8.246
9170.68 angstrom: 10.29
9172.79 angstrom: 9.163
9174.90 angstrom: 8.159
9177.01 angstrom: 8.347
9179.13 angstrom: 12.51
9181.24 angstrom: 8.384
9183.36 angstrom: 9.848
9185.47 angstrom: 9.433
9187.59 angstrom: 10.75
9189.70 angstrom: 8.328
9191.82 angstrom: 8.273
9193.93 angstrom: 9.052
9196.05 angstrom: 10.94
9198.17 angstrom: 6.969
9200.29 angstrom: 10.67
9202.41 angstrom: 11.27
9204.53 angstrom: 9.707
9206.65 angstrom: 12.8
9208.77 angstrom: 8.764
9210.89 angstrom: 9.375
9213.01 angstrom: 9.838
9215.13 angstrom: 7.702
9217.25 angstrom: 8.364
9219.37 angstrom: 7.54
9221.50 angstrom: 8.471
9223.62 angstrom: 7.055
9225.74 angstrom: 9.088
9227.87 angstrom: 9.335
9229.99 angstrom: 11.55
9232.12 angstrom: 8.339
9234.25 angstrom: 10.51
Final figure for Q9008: 9.14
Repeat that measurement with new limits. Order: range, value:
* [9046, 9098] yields 10.7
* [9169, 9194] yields 9.37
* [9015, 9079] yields 10.2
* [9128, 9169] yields 9.69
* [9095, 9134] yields 9.43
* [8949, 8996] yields 10.8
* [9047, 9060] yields 8.01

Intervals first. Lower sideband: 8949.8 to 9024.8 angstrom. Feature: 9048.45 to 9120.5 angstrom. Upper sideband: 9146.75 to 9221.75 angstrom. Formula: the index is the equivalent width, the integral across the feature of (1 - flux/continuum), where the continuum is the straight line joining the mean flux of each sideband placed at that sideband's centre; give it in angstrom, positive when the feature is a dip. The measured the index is -3.1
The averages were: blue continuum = 10.2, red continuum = 9.5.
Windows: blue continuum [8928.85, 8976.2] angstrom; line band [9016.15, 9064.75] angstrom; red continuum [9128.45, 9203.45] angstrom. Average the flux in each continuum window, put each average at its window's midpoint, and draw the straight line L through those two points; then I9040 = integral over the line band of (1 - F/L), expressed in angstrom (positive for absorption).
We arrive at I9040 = 6.88 angstrom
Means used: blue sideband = 10.9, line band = 8.9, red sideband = 9.61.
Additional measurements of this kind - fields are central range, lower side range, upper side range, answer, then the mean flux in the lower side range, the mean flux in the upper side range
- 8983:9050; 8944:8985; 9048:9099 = 8.7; 10.9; 10.7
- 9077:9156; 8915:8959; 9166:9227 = -1.3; 10.1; 9.3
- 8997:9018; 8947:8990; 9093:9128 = 3.2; 11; 9.3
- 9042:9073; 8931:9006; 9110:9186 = -3.8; 10.3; 9.57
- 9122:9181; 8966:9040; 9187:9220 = -1.4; 9.48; 9.4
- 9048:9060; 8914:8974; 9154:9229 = 2.5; 10.3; 9.33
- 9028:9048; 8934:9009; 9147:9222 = 0.8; 10.2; 9.49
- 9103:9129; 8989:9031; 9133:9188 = 0.6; 9.2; 9.62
